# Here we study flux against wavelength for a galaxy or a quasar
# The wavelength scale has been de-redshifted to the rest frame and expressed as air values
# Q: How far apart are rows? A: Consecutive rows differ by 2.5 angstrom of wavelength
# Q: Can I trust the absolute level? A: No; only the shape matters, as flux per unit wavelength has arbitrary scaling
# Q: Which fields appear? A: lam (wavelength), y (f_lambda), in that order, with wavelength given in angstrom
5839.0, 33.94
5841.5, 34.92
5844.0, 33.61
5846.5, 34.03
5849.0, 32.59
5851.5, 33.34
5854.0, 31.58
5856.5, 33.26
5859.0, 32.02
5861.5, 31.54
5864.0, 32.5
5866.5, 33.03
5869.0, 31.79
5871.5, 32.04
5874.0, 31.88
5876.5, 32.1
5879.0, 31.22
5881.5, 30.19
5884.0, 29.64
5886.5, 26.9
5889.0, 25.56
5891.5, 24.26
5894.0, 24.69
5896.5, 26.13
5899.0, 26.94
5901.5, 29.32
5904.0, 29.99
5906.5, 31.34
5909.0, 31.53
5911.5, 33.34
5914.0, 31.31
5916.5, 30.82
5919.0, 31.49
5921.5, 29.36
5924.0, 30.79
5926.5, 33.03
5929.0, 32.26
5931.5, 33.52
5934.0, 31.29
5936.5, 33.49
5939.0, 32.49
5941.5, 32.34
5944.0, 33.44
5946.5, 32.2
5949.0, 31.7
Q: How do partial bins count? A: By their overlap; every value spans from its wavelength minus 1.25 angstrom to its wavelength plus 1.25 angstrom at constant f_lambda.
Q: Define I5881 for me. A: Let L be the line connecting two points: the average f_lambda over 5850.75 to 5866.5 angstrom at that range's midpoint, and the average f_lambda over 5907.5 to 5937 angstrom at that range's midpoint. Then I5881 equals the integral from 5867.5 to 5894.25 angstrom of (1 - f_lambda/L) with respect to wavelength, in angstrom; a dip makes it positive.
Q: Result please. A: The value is 2.4 angstrom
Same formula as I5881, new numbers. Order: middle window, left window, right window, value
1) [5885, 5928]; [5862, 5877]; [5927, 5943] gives 4.2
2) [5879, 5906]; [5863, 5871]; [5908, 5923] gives 3.5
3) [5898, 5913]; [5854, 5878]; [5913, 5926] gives 0.4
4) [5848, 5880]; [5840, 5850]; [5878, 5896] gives -1.4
